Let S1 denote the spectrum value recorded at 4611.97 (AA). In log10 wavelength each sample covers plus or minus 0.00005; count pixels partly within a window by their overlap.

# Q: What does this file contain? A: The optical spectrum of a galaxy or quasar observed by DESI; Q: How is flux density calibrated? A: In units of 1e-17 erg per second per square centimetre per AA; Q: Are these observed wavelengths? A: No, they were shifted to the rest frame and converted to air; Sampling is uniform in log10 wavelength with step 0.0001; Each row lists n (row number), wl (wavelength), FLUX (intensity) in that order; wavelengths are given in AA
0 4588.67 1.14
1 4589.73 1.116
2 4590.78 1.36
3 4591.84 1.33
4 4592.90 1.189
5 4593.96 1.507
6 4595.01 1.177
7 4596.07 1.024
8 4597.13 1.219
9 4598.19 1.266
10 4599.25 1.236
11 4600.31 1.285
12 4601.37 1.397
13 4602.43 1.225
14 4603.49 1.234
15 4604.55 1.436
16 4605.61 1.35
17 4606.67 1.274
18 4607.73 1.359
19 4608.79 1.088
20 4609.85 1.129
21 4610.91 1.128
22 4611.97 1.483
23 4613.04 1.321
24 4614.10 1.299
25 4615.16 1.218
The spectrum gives 1.483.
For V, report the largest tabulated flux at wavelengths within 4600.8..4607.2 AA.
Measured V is 1.436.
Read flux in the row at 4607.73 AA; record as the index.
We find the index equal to 1.359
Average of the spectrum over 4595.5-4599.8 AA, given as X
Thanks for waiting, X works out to 1.18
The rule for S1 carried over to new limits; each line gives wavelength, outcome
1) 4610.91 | 1.128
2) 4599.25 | 1.236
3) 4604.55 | 1.436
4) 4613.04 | 1.321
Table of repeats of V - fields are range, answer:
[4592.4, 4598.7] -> 1.507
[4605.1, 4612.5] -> 1.483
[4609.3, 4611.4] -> 1.129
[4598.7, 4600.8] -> 1.285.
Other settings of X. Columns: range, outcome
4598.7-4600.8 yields 1.26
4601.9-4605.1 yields 1.3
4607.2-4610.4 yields 1.19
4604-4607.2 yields 1.35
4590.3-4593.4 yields 1.29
